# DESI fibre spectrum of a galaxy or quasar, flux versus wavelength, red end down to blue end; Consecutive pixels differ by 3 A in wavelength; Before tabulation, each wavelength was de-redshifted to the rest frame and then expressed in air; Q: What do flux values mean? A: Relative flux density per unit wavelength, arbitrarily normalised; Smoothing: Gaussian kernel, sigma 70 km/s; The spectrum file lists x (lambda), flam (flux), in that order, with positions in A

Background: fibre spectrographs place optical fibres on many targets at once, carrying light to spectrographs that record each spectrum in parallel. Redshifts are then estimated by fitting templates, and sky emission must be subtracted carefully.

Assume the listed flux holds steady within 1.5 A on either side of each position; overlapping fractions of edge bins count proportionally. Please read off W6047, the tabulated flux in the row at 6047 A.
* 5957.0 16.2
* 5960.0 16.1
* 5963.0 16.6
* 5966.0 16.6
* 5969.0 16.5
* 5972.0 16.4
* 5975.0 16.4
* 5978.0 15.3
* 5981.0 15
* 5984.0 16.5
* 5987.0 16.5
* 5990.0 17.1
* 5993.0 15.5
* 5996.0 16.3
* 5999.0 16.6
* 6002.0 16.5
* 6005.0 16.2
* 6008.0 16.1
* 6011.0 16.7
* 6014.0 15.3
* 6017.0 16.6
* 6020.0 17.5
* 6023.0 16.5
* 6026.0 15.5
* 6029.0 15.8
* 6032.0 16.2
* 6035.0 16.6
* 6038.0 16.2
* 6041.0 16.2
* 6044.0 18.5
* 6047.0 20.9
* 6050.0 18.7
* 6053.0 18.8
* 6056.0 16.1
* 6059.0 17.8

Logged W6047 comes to 20.9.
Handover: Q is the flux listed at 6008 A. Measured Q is 16.1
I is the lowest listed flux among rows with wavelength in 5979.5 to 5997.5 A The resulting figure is 15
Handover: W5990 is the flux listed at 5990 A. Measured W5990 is 17.1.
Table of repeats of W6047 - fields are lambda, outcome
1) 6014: 15.3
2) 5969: 16.5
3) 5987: 16.5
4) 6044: 18.5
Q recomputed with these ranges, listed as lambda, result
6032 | 16.2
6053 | 18.8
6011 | 16.7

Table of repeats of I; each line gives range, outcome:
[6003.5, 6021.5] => 15.3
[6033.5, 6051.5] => 16.2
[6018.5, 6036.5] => 15.5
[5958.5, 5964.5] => 16.1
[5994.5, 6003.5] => 16.3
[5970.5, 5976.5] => 16.4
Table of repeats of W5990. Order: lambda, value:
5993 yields 15.5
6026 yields 15.5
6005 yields 16.2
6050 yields 18.7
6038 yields 16.2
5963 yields 16.6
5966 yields 16.6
